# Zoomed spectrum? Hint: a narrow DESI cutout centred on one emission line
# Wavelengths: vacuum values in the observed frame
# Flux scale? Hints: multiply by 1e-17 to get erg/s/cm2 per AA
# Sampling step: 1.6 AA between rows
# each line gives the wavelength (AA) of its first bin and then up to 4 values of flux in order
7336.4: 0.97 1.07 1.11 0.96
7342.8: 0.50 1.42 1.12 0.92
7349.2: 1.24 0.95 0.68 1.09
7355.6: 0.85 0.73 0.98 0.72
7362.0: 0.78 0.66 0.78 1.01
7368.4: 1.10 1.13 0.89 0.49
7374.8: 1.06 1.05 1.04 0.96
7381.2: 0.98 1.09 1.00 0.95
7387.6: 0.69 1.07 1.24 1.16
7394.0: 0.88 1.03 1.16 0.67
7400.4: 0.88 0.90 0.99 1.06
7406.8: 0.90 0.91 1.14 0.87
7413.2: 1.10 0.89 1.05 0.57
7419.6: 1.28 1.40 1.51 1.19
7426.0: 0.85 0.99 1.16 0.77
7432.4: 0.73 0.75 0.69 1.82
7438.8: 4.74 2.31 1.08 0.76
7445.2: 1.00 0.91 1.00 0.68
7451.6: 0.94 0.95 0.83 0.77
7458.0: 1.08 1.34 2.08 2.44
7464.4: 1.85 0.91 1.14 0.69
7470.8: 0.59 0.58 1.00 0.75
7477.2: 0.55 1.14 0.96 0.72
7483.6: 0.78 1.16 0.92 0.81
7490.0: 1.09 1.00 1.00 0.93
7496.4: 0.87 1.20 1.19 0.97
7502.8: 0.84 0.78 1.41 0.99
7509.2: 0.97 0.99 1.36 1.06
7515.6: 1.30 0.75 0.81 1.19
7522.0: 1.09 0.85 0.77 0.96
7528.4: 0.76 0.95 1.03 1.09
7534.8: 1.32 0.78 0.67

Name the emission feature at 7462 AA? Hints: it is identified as [N II]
